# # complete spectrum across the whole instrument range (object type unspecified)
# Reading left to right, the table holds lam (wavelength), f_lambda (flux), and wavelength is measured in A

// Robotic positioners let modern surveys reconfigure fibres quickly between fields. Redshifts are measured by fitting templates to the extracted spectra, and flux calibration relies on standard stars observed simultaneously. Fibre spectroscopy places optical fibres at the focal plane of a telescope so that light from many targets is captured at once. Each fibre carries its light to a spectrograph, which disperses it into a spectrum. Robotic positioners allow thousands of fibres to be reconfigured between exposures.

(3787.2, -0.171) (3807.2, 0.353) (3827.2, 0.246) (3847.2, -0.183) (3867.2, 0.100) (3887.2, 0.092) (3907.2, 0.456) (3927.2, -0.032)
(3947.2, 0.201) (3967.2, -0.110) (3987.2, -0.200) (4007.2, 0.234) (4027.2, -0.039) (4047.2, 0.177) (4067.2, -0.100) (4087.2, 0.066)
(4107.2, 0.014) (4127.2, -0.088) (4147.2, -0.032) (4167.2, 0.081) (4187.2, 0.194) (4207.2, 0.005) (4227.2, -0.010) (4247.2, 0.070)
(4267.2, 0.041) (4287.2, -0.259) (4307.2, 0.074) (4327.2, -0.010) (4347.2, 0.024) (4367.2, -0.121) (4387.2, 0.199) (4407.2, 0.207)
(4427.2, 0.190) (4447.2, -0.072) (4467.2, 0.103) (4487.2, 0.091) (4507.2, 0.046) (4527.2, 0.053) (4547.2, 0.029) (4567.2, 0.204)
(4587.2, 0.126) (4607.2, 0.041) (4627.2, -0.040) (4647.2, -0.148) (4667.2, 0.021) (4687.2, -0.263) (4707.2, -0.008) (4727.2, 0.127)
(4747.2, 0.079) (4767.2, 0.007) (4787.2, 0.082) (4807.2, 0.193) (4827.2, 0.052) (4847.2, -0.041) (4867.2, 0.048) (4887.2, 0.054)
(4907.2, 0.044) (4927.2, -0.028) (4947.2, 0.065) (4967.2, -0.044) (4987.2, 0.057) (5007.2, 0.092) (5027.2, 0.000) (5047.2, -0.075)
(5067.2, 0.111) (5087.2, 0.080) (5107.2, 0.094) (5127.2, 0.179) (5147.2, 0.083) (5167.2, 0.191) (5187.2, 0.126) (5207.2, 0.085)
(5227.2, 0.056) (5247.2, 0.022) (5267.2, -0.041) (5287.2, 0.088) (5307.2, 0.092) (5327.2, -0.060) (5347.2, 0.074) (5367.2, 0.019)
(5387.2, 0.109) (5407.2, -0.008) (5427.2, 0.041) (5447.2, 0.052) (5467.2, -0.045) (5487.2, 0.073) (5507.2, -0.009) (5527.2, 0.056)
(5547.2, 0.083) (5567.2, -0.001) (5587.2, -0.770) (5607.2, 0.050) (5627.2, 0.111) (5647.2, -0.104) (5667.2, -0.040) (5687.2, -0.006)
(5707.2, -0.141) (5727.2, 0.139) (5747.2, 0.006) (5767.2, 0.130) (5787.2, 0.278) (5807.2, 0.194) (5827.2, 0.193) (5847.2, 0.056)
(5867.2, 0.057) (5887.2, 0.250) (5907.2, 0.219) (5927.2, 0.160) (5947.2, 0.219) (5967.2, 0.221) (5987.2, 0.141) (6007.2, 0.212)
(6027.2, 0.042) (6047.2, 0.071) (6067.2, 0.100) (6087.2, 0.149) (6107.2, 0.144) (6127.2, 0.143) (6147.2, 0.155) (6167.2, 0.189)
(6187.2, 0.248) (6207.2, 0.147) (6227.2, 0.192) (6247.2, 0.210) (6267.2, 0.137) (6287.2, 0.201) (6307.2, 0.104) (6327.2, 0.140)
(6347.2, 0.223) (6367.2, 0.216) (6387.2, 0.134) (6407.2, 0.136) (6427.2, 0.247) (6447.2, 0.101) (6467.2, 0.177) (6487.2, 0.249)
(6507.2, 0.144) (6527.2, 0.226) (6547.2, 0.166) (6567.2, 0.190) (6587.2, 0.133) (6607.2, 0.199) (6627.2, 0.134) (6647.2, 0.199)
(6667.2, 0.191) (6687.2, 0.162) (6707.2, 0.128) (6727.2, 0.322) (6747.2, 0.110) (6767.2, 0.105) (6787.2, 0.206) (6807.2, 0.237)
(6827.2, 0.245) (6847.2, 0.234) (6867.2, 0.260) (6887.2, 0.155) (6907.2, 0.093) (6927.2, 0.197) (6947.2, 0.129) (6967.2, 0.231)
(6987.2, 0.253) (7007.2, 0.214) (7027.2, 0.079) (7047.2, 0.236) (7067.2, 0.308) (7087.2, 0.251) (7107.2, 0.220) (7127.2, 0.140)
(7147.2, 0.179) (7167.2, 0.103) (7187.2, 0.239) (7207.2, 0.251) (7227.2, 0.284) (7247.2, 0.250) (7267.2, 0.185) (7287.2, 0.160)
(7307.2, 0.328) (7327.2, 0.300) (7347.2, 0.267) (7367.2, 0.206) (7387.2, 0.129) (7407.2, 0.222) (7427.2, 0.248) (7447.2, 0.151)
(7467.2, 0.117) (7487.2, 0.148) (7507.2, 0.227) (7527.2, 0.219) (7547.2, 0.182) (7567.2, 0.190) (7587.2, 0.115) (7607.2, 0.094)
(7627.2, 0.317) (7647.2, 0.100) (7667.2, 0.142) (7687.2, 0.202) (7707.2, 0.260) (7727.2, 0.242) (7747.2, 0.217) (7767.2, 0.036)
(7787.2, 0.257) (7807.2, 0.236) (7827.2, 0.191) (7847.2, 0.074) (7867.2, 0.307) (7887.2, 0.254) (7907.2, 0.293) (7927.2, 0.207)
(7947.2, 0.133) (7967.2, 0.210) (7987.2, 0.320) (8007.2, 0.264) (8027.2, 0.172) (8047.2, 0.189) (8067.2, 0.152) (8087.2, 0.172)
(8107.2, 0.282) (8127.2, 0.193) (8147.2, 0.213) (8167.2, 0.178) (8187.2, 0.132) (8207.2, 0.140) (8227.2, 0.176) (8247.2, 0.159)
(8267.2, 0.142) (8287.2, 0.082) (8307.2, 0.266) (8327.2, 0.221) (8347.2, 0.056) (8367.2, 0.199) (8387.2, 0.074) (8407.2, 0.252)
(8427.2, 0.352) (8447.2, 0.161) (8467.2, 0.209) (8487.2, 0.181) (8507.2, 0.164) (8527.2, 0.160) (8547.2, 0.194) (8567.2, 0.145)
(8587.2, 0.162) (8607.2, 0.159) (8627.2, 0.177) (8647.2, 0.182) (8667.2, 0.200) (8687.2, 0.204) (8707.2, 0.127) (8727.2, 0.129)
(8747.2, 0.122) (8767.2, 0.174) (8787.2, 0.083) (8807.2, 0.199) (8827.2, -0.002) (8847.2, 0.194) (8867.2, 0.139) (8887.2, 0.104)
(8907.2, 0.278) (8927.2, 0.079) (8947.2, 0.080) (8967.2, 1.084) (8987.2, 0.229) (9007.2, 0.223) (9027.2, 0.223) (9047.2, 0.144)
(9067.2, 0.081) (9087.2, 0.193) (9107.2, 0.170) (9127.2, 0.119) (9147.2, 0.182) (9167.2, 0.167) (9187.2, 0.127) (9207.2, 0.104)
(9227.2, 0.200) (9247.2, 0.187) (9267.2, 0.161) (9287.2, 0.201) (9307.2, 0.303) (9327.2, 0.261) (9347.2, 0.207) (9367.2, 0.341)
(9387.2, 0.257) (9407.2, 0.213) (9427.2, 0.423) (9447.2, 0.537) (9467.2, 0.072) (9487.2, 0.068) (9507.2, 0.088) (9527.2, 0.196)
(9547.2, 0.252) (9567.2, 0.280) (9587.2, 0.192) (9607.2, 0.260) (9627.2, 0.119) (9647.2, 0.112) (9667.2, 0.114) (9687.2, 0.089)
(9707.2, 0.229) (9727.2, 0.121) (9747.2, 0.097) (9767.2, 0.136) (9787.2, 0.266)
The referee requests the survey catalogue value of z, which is 0.80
